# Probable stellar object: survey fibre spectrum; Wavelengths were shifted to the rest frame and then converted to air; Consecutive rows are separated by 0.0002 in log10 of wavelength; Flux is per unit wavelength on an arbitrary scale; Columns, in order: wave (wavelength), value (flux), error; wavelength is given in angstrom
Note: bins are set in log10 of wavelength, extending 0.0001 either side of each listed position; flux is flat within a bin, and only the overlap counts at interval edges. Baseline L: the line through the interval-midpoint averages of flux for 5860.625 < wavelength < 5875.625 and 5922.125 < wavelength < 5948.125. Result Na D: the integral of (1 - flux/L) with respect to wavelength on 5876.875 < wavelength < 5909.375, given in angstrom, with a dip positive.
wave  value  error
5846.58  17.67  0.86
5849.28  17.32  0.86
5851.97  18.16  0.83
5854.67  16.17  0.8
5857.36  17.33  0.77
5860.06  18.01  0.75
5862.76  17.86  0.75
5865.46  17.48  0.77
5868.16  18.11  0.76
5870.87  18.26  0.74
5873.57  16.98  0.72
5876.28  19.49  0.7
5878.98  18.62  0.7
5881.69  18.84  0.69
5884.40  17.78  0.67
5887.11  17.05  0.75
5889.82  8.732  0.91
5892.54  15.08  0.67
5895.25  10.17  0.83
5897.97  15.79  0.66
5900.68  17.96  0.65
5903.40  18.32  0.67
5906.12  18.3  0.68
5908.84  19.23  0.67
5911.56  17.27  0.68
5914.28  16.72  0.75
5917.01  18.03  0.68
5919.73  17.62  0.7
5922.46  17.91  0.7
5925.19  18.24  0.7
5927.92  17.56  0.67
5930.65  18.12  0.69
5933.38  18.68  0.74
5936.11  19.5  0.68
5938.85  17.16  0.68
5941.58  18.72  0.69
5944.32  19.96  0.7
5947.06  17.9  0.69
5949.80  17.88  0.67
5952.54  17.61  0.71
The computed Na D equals 3.1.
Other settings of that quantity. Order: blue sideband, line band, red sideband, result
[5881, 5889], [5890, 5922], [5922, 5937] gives 2.2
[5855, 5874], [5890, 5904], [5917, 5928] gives 2.4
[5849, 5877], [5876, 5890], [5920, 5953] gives 0.5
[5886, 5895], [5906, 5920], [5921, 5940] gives -1.7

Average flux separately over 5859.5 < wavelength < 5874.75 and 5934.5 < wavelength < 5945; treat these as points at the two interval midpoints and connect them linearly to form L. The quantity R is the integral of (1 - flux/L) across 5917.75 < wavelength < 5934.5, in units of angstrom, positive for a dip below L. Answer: 0.5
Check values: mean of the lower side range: 17.8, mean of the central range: 18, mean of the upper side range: 18.8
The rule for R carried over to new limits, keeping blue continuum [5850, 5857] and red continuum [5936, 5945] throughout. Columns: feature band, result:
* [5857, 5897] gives 2.2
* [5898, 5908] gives 0.1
